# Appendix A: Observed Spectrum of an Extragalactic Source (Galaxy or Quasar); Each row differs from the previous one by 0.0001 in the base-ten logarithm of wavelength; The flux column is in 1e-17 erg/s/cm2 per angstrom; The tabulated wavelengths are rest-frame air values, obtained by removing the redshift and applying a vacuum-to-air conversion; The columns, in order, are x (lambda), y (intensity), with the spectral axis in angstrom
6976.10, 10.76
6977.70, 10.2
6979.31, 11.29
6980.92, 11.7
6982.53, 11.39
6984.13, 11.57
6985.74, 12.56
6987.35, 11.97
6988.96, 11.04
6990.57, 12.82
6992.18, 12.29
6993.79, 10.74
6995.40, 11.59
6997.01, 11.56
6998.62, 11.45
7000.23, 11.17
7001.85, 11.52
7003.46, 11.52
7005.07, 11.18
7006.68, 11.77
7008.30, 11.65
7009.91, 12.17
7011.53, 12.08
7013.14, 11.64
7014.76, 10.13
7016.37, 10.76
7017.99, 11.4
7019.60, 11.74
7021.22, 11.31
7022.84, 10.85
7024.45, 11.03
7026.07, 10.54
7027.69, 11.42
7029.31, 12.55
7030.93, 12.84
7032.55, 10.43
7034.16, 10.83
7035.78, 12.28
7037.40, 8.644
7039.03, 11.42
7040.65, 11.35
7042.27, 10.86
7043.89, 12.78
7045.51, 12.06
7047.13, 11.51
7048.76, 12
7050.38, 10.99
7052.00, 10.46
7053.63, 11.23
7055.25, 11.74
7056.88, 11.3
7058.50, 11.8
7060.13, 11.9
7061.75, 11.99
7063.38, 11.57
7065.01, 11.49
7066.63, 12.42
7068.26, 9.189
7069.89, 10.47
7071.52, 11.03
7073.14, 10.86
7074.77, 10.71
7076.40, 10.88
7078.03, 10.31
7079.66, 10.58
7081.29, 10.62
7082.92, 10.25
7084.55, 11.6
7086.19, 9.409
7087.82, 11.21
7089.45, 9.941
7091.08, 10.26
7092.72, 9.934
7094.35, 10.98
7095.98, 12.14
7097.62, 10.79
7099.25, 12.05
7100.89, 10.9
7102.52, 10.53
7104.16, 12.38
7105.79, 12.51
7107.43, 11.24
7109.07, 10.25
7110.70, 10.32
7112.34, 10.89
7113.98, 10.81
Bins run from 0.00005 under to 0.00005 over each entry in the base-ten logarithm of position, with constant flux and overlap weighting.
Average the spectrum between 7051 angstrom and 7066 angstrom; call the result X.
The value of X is 11.5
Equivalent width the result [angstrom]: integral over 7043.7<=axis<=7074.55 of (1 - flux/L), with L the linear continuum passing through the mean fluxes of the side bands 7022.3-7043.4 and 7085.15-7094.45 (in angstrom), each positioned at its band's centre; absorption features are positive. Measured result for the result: -1.7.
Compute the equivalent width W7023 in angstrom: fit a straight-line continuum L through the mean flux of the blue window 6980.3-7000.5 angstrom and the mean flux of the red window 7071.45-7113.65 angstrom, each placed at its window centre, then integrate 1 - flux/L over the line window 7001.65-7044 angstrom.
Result 0.4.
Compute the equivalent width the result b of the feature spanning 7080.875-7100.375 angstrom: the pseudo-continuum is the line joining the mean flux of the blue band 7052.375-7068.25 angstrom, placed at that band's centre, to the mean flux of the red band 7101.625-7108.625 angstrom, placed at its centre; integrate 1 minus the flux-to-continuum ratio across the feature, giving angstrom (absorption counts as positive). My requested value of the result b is 1.3 angstrom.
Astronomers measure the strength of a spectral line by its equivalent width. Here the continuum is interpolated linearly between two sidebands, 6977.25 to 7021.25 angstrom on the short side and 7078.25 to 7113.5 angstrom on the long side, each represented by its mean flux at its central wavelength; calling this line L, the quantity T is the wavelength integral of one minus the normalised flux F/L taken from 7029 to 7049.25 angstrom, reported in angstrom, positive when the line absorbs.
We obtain -0.4 angstrom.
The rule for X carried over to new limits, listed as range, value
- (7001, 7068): 11.4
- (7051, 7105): 11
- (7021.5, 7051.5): 11.3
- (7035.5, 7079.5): 11.2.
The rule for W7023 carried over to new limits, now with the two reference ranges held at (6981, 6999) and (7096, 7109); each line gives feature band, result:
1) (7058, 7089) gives 1.6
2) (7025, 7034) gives 0.1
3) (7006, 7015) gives 0.0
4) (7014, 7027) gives 0.8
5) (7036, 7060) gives 0.5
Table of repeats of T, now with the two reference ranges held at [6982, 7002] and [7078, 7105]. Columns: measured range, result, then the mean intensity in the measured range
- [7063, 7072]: 0.0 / 11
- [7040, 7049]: -0.4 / 11.8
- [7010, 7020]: 0.1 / 11.3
